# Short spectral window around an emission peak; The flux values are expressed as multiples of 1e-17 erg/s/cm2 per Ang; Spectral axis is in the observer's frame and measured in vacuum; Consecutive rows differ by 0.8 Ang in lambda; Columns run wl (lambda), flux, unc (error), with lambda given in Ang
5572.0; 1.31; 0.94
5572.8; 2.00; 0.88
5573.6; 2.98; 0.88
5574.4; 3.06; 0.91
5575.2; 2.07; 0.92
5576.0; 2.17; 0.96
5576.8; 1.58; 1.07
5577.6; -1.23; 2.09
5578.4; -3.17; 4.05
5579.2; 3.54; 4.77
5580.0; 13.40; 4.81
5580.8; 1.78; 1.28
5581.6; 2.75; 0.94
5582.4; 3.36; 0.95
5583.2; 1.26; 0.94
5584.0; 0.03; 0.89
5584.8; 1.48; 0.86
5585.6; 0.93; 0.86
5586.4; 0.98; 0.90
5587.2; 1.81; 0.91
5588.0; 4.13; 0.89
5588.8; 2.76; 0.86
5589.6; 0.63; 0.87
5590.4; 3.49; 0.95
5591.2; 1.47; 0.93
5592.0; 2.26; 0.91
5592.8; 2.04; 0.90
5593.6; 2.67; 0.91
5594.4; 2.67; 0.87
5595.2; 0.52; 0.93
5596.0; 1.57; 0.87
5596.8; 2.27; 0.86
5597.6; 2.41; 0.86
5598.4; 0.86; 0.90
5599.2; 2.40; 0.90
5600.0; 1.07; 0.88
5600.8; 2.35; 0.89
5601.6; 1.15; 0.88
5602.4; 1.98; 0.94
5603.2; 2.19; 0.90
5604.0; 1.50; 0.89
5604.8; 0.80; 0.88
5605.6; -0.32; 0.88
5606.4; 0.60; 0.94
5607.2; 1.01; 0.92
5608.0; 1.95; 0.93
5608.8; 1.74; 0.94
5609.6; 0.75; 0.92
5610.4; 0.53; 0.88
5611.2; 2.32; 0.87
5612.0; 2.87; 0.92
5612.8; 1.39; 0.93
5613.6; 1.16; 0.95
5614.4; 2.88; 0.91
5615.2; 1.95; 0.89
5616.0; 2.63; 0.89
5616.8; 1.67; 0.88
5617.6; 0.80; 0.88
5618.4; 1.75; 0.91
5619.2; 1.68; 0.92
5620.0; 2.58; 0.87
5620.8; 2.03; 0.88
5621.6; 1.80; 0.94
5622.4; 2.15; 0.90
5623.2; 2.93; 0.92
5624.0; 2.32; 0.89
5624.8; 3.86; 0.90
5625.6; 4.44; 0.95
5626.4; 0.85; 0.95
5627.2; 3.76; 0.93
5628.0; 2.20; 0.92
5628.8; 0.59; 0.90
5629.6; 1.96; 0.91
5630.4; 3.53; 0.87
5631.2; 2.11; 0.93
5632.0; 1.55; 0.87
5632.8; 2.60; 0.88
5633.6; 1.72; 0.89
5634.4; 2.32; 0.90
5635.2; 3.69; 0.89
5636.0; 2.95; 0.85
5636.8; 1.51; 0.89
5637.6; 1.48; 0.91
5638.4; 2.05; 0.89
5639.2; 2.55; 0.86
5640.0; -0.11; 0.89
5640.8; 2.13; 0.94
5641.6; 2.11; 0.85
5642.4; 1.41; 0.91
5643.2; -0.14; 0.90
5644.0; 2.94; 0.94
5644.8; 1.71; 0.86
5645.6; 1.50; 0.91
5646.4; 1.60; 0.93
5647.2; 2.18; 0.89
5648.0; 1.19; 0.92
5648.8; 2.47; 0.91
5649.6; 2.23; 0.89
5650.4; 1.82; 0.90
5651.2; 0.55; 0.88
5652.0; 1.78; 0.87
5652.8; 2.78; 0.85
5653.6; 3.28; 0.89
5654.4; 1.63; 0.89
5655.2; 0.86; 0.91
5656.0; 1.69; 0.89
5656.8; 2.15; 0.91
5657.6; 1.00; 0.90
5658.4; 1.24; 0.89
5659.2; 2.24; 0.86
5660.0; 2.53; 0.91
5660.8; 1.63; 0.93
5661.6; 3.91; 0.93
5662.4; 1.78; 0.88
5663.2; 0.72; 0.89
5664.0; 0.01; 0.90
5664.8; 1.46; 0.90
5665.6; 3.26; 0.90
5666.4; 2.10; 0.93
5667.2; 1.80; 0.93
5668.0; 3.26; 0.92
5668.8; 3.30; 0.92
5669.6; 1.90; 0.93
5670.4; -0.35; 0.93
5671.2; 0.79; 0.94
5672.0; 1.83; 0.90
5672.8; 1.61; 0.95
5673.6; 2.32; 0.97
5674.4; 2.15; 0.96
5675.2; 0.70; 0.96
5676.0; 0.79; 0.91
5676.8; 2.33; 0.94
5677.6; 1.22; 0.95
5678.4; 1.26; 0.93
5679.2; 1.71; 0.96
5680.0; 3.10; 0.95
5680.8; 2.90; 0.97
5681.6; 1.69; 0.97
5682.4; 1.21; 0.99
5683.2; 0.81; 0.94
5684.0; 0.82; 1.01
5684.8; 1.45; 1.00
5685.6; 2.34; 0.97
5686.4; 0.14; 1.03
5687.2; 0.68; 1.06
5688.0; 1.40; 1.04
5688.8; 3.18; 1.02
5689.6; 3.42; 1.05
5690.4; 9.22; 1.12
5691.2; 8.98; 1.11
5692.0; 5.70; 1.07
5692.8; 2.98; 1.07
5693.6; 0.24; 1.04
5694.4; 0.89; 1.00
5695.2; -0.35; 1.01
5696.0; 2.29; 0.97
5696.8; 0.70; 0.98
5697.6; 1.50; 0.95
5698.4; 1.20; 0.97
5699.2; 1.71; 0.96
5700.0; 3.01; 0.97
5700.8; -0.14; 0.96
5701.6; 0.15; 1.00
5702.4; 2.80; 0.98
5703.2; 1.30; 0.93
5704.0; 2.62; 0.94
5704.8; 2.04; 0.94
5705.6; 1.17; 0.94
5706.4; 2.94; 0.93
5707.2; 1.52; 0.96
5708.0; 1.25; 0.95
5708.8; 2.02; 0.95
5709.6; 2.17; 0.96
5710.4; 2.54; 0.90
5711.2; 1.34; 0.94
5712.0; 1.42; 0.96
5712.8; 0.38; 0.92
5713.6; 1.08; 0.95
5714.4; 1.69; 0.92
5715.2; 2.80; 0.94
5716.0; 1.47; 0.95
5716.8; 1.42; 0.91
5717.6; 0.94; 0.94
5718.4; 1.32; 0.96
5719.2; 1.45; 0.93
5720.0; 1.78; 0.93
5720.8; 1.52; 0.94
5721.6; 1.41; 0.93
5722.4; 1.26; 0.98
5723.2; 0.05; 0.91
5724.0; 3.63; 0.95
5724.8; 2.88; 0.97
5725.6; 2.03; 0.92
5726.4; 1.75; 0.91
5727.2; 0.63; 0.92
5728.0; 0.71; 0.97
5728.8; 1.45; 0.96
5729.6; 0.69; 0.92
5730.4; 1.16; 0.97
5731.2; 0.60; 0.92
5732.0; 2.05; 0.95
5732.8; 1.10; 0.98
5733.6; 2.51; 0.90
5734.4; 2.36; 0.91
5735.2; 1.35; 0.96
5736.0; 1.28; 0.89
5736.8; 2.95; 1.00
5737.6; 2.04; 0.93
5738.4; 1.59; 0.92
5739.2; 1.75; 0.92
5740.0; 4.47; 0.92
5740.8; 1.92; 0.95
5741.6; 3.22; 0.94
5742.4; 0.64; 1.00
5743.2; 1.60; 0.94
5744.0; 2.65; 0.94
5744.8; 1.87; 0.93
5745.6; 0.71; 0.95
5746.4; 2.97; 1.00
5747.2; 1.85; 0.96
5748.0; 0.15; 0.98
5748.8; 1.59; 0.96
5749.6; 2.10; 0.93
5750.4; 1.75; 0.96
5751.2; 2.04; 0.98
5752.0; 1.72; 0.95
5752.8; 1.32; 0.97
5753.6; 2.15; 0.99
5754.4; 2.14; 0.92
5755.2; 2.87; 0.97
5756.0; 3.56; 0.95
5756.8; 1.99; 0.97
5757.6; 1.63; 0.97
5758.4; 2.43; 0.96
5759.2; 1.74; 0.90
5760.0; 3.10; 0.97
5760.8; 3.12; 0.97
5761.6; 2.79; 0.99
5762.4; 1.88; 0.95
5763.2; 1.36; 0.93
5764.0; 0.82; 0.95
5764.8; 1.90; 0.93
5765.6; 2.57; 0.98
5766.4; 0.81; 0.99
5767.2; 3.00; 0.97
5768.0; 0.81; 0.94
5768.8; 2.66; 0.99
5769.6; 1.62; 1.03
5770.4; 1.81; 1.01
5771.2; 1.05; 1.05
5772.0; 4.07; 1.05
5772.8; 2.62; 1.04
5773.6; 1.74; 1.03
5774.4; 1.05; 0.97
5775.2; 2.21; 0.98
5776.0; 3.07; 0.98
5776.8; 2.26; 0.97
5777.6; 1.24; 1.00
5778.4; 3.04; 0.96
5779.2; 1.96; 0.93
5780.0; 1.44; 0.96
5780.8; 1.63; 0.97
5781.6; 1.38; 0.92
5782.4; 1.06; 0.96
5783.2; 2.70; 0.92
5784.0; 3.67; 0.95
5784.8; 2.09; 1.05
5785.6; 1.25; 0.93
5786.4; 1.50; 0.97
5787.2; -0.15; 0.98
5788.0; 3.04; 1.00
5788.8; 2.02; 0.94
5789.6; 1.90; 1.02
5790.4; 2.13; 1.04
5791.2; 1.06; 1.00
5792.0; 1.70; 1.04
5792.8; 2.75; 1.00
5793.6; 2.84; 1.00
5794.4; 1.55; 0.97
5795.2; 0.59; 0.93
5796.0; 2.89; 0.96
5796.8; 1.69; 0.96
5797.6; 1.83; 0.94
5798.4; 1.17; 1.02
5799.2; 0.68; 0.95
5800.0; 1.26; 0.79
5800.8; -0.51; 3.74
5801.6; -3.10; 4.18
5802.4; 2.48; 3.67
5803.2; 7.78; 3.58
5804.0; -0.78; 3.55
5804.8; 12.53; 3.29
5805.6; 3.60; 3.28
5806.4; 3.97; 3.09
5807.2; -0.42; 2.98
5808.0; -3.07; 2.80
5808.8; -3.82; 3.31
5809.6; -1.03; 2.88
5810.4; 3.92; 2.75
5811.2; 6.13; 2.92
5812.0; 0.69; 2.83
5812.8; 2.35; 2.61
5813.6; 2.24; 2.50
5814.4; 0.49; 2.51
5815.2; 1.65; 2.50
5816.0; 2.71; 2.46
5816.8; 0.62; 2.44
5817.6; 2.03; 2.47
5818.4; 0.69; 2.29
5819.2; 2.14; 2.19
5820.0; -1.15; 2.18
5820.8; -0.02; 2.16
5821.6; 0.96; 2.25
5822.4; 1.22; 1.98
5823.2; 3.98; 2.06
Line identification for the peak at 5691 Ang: Hbeta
